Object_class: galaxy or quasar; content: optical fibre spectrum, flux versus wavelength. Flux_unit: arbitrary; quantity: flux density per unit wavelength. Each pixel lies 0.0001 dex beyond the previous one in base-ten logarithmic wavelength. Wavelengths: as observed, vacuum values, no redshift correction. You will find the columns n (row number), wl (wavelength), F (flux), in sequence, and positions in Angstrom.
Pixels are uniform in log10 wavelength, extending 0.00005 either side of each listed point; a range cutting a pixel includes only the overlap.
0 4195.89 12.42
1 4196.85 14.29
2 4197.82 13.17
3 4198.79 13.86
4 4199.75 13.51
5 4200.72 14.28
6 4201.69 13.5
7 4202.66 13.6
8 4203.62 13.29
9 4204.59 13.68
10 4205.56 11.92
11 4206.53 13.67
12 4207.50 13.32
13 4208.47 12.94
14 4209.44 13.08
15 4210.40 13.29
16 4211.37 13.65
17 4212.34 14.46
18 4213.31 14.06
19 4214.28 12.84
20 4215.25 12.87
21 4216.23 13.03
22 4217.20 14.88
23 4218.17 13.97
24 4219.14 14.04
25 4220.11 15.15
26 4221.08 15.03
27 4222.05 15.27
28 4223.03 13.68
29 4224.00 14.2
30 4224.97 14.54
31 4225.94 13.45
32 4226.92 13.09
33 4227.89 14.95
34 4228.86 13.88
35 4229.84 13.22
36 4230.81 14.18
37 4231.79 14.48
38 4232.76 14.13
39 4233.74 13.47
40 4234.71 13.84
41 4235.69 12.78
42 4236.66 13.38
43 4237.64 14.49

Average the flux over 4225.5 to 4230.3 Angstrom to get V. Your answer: 13.7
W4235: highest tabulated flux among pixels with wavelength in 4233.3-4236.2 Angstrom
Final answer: 13.84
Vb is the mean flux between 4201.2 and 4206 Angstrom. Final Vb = 13.2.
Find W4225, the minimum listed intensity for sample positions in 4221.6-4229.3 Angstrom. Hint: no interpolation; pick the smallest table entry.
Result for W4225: 13.09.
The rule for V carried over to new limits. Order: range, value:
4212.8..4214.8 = 13.5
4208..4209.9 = 13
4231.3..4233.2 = 14.3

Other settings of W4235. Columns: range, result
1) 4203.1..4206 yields 13.68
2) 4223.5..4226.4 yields 14.54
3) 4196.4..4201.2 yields 14.29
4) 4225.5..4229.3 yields 14.95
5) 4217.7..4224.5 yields 15.27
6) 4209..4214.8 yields 14.46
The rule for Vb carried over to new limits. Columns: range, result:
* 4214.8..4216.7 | 12.9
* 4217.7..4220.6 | 14.4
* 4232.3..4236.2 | 13.6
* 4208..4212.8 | 13.5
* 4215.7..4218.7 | 13.9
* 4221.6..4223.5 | 14.4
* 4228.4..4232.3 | 13.9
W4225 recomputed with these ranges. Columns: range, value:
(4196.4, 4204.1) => 13.17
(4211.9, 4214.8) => 12.84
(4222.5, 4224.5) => 13.68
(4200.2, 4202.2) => 13.5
